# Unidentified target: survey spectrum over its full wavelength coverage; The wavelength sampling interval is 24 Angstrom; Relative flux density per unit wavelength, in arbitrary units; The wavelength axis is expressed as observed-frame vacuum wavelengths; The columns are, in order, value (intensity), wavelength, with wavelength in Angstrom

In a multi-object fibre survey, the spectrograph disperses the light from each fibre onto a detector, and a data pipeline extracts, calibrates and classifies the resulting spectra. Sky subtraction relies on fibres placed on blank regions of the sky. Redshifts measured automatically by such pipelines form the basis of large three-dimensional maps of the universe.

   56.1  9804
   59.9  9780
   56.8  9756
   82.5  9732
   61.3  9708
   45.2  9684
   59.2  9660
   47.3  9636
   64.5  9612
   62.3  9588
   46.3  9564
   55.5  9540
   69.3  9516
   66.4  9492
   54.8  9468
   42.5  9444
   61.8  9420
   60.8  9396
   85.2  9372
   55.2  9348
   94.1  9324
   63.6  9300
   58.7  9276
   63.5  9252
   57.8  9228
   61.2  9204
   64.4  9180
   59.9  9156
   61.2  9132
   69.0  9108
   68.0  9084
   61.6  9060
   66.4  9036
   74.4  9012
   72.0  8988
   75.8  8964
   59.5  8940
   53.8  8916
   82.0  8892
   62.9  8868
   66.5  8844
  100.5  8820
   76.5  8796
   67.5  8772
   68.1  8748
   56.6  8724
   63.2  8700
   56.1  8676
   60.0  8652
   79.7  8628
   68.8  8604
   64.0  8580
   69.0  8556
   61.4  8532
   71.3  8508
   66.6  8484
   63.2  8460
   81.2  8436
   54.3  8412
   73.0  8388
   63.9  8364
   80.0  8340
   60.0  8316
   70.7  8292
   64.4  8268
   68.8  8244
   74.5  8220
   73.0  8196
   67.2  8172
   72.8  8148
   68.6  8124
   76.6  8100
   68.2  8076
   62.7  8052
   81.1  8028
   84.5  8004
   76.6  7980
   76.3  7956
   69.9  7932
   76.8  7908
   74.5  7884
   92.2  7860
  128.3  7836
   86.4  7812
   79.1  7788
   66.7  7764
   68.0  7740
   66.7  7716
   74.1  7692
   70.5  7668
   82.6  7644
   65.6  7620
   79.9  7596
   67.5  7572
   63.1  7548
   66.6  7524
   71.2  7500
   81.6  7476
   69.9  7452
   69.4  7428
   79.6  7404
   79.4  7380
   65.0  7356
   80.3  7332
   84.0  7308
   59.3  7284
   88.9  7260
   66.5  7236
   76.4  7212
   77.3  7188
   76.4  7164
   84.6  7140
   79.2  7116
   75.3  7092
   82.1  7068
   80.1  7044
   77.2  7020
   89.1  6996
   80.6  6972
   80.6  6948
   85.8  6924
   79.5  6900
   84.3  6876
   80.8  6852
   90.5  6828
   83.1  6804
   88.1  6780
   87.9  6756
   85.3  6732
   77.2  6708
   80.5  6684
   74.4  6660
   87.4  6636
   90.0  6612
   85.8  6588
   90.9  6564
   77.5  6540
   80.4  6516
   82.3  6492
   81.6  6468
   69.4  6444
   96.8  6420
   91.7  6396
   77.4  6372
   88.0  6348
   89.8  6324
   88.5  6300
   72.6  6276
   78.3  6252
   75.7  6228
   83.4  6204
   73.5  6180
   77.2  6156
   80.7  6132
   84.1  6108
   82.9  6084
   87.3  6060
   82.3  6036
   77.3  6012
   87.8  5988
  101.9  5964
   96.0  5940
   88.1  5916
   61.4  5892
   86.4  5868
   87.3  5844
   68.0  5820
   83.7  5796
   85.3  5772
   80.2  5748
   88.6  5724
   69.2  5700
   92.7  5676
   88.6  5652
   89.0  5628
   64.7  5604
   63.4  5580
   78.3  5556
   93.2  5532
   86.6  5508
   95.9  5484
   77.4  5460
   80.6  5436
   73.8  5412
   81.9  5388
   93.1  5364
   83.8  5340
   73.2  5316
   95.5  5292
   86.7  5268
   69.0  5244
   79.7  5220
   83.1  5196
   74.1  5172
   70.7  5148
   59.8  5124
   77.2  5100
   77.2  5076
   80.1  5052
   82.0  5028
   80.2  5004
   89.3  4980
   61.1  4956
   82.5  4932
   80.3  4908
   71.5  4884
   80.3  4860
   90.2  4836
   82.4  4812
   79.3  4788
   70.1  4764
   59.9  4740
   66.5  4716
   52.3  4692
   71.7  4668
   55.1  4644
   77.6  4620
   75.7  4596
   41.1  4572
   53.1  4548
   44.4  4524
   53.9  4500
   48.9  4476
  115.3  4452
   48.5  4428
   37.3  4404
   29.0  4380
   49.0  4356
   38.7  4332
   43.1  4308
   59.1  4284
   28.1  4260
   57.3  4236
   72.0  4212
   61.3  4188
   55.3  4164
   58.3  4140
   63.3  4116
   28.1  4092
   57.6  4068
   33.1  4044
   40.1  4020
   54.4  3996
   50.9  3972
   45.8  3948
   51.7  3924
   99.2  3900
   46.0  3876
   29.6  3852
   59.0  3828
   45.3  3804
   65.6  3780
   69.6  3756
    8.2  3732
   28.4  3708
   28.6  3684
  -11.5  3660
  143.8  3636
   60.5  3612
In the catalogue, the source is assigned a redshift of 0.19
